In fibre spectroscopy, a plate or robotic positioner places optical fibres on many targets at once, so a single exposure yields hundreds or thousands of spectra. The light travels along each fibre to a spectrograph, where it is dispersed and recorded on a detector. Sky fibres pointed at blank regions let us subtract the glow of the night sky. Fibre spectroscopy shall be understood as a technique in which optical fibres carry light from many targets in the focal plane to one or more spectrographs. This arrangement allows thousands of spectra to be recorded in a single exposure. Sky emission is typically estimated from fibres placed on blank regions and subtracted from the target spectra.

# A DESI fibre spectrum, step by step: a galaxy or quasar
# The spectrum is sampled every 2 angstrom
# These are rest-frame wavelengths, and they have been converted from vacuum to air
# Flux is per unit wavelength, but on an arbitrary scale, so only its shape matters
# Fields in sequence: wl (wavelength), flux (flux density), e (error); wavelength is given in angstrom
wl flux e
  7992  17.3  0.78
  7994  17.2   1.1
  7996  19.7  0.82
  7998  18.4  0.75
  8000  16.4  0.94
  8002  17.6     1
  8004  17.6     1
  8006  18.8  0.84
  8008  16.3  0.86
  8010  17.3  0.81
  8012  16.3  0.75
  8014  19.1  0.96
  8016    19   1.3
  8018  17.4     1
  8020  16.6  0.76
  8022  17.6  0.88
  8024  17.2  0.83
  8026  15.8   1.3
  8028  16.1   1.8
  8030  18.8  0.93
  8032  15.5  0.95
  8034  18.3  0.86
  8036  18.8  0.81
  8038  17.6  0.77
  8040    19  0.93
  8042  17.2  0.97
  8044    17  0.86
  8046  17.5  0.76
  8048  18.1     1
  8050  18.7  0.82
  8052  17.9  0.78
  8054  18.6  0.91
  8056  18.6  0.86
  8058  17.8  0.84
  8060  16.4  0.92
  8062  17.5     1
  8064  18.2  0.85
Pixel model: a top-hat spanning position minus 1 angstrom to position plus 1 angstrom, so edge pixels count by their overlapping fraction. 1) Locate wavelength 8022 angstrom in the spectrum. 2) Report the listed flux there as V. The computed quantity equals 17.6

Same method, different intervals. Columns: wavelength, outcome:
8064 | 18.2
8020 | 16.6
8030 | 18.8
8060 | 16.4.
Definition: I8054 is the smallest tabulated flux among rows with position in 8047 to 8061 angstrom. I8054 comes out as 16.4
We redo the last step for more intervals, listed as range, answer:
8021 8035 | 15.5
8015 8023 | 16.6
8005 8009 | 16.3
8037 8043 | 17.2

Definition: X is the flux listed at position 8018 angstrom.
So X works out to 17.4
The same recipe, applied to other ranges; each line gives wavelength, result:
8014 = 19.1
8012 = 16.3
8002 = 17.6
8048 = 18.1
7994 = 17.2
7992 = 17.3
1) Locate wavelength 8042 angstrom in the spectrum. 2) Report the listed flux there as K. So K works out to 17.2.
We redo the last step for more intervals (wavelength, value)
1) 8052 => 17.9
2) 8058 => 17.8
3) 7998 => 18.4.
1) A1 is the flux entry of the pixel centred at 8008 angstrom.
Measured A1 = 16.3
